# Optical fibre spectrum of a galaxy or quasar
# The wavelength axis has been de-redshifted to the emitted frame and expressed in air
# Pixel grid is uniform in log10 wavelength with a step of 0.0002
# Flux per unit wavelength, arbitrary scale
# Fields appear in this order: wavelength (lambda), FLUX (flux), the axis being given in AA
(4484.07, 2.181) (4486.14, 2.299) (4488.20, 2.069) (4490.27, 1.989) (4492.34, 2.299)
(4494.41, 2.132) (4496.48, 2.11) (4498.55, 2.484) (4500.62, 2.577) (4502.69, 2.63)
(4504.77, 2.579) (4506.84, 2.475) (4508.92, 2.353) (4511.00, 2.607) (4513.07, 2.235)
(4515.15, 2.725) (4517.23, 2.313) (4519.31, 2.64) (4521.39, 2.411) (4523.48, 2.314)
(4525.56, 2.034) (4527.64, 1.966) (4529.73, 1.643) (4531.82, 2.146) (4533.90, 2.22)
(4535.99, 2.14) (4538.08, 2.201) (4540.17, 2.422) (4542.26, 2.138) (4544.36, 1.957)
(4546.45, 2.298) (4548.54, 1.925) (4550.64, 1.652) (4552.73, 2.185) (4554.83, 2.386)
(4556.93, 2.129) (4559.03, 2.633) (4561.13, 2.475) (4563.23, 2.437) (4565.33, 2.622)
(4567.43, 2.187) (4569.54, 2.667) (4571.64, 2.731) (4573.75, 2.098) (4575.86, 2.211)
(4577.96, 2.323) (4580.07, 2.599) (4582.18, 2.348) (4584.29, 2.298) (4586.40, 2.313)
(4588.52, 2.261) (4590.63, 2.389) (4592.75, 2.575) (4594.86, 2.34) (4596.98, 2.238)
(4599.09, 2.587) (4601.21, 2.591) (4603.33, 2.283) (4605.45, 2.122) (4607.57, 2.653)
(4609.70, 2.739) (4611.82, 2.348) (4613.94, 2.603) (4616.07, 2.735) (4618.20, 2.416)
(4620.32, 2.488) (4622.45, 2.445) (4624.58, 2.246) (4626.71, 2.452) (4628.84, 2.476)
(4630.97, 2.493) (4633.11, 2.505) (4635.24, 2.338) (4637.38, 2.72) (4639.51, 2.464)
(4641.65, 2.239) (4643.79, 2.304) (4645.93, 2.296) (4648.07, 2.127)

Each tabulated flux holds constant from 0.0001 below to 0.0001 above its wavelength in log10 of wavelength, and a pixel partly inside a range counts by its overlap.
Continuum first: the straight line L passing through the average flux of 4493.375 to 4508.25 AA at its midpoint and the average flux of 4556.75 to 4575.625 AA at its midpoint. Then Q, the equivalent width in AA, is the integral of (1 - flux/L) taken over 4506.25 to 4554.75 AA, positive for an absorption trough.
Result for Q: 4.3 AA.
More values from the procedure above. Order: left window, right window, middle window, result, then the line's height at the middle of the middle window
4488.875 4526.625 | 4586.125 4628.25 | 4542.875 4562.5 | 1.8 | 2.41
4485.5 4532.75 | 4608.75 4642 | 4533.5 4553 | 2.1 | 2.36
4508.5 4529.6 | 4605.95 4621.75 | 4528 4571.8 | 3.1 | 2.4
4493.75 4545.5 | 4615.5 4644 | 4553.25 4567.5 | -0.4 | 2.36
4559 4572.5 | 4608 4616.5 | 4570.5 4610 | 2.5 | 2.56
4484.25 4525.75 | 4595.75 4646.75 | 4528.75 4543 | 1.5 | 2.39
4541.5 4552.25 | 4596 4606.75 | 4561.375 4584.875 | -2.6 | 2.18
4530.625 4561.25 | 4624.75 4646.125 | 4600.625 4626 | -1.1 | 2.37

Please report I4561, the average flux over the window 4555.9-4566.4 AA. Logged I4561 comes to 2.46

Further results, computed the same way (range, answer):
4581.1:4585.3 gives 2.33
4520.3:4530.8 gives 2.08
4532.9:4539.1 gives 2.19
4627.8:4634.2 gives 2.49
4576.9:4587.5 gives 2.38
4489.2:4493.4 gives 2.14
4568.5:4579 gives 2.41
